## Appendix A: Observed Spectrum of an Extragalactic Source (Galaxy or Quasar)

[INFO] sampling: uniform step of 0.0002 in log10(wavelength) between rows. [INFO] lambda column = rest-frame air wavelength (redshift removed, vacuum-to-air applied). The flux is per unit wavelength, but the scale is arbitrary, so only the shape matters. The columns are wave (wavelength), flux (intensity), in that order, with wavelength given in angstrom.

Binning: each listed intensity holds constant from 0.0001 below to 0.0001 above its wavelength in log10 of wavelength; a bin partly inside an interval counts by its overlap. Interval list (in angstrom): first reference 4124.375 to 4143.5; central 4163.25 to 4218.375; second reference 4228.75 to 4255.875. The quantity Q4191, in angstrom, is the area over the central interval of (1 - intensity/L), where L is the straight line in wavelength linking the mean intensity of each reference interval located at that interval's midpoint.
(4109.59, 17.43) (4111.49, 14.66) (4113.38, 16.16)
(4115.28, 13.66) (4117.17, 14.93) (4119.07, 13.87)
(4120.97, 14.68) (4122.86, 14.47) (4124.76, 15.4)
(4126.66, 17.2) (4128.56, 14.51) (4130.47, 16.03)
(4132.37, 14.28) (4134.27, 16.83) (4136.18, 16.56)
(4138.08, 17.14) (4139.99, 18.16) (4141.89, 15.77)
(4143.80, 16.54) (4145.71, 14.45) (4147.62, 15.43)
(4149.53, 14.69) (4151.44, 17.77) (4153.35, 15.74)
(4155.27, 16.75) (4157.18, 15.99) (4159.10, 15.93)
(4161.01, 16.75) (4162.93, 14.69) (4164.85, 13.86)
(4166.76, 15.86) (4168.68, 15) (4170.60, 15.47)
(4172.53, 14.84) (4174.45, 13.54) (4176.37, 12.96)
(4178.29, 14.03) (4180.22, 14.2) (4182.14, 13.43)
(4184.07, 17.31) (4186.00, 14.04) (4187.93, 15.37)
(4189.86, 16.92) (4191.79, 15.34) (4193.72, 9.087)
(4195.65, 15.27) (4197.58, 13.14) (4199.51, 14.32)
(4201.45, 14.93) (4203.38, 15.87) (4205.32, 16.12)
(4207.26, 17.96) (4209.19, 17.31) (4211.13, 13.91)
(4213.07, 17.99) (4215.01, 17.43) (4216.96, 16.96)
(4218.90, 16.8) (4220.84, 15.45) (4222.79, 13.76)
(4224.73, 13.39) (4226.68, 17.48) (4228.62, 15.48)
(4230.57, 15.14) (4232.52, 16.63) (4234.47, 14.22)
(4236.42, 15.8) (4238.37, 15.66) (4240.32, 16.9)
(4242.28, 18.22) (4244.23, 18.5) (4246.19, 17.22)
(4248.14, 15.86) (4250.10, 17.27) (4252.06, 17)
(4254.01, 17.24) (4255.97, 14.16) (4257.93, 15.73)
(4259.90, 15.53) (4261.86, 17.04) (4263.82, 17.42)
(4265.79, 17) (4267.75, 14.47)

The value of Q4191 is 4.2 angstrom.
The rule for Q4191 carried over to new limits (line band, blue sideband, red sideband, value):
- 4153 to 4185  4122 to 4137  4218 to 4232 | 1.0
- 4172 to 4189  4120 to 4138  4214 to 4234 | 1.4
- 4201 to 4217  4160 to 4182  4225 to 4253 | -0.9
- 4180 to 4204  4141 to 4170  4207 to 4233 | 2.0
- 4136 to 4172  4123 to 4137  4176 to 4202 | -1.7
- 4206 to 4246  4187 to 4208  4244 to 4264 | -1.4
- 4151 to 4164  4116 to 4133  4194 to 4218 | -0.7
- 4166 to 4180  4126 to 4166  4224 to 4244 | 1.3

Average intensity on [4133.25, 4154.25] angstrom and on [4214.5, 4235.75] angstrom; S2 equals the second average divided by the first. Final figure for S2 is 0.96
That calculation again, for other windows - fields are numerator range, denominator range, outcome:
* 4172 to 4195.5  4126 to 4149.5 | 0.89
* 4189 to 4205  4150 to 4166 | 0.91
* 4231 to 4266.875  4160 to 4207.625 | 1.12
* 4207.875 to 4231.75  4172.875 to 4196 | 1.12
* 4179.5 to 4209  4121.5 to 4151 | 0.94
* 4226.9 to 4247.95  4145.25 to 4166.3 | 1.05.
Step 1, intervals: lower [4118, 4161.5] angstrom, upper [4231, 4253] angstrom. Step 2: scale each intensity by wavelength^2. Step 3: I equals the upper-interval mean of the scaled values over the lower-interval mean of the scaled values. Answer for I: 1.10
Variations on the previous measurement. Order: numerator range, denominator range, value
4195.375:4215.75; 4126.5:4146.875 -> 1.02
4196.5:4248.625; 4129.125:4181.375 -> 1.07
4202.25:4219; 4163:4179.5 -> 1.18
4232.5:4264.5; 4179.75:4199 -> 1.18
